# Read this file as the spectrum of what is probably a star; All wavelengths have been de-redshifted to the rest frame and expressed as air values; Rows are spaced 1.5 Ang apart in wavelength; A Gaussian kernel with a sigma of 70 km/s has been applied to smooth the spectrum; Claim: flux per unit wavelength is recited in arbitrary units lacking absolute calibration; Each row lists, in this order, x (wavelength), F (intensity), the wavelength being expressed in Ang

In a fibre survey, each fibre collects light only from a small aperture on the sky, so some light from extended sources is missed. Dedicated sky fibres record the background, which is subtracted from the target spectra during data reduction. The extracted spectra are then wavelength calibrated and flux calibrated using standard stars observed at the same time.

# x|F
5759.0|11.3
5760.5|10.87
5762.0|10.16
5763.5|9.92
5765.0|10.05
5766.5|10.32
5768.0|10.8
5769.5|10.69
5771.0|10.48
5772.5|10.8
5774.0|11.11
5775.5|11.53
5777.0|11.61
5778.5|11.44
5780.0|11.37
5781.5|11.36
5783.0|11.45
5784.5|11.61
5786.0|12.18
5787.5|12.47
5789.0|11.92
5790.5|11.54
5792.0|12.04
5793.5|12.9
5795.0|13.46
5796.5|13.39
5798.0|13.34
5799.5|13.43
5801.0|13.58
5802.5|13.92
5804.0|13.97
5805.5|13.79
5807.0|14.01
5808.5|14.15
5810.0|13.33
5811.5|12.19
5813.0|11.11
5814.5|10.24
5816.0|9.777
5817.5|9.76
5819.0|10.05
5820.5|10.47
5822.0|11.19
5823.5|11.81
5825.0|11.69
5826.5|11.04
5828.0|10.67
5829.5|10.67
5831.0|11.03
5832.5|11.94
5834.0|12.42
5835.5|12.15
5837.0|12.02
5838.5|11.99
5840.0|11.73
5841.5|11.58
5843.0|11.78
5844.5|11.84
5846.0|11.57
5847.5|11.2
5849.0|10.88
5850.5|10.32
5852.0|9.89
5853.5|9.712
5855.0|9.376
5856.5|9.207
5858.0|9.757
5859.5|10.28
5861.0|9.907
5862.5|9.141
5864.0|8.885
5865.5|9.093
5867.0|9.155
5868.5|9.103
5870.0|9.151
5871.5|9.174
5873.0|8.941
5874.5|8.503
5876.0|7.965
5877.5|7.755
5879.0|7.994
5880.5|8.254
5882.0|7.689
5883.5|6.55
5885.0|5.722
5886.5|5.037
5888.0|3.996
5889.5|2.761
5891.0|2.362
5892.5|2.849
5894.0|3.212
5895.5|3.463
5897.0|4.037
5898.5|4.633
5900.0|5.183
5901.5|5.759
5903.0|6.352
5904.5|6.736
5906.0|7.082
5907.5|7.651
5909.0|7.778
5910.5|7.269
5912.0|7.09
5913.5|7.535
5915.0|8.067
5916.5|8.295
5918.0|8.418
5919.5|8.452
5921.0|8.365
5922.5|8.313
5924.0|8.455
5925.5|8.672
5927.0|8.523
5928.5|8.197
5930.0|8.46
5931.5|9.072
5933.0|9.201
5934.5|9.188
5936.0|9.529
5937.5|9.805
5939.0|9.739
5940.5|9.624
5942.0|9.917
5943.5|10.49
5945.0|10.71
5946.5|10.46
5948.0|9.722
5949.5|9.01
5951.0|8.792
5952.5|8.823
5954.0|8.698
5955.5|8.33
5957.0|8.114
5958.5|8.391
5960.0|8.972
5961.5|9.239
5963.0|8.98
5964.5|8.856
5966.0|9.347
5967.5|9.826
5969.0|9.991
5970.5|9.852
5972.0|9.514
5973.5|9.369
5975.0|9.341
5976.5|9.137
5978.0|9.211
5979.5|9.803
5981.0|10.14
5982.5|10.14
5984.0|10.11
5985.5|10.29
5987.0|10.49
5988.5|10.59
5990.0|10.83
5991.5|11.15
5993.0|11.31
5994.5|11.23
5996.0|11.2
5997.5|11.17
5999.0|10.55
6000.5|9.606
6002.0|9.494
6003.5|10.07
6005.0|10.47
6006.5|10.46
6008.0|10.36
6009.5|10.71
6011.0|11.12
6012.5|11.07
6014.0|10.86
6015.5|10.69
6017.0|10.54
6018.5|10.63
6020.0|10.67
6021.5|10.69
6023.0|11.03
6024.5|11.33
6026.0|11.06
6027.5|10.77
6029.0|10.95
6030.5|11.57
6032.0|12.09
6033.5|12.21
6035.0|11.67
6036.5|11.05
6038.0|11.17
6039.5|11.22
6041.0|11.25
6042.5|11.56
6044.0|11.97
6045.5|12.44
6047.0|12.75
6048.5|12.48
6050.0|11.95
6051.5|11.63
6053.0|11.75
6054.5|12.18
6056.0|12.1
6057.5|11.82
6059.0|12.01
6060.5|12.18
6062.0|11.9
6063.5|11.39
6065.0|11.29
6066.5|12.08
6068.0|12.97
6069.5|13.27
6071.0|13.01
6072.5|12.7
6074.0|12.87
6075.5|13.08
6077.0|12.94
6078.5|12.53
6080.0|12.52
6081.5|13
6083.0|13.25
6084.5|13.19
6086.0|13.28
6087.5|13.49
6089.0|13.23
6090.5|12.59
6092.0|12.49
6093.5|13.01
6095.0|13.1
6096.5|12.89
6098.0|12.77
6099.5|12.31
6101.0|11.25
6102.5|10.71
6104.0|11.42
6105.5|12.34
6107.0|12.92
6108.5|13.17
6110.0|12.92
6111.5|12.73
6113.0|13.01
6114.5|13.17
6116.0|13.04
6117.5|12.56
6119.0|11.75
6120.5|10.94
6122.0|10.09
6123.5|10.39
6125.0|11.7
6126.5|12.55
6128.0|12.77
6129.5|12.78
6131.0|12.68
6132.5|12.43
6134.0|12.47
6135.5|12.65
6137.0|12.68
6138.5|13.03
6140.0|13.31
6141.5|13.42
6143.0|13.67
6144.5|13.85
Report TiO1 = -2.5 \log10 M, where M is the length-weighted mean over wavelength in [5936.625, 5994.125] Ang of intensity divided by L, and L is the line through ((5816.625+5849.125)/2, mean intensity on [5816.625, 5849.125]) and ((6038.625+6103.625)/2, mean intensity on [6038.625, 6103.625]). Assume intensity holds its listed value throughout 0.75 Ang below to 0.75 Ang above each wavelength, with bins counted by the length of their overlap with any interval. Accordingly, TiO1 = 0.23 mag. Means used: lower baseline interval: 11.3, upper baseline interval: 12.4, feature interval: 9.67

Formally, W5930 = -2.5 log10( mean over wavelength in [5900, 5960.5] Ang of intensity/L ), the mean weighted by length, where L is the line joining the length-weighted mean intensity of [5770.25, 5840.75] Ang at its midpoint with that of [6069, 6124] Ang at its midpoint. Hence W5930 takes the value 0.39 mag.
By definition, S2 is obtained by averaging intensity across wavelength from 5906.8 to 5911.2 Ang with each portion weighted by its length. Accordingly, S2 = 7.57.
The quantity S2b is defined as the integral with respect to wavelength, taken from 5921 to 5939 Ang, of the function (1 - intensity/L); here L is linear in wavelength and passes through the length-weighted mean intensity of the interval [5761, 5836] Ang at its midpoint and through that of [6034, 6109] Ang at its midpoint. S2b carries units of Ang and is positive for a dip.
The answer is 4.7 Ang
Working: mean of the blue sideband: 11.7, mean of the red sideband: 12.3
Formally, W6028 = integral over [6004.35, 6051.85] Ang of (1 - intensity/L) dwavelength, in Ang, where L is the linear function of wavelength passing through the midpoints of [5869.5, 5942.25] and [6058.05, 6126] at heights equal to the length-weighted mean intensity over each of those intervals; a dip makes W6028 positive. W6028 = -2.69 Ang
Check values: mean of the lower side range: 7.26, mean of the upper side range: 12.4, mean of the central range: 11.3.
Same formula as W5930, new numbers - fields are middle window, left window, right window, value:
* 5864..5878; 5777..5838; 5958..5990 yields 0.26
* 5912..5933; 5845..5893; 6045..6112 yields 0.12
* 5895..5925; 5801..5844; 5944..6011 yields 0.46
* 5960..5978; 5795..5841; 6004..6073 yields 0.24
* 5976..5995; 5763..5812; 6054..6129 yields 0.19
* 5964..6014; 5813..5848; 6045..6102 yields 0.18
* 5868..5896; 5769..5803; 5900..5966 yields 0.48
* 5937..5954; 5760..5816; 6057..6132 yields 0.25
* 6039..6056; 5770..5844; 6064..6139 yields 0.04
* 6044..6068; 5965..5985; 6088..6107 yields -0.05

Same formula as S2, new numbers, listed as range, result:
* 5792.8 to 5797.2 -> 13.3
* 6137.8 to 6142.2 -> 13.3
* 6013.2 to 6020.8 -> 10.7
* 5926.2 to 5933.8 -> 8.69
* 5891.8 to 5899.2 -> 3.64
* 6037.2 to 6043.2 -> 11.3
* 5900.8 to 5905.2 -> 6.28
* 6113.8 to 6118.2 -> 12.9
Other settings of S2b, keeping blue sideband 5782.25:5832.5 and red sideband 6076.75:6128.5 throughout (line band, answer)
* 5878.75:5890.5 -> 6.1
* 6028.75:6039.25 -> 0.7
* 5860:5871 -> 2.6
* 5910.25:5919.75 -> 3.4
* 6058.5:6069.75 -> 0.3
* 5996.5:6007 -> 1.7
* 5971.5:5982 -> 2.4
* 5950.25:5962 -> 3.5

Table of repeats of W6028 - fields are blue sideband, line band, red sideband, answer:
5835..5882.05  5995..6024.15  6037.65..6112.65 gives 2.6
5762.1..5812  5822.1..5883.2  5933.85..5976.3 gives 5.0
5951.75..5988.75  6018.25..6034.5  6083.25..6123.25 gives -0.8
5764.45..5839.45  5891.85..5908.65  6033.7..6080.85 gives 9.4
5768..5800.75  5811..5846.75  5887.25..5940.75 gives -3.7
